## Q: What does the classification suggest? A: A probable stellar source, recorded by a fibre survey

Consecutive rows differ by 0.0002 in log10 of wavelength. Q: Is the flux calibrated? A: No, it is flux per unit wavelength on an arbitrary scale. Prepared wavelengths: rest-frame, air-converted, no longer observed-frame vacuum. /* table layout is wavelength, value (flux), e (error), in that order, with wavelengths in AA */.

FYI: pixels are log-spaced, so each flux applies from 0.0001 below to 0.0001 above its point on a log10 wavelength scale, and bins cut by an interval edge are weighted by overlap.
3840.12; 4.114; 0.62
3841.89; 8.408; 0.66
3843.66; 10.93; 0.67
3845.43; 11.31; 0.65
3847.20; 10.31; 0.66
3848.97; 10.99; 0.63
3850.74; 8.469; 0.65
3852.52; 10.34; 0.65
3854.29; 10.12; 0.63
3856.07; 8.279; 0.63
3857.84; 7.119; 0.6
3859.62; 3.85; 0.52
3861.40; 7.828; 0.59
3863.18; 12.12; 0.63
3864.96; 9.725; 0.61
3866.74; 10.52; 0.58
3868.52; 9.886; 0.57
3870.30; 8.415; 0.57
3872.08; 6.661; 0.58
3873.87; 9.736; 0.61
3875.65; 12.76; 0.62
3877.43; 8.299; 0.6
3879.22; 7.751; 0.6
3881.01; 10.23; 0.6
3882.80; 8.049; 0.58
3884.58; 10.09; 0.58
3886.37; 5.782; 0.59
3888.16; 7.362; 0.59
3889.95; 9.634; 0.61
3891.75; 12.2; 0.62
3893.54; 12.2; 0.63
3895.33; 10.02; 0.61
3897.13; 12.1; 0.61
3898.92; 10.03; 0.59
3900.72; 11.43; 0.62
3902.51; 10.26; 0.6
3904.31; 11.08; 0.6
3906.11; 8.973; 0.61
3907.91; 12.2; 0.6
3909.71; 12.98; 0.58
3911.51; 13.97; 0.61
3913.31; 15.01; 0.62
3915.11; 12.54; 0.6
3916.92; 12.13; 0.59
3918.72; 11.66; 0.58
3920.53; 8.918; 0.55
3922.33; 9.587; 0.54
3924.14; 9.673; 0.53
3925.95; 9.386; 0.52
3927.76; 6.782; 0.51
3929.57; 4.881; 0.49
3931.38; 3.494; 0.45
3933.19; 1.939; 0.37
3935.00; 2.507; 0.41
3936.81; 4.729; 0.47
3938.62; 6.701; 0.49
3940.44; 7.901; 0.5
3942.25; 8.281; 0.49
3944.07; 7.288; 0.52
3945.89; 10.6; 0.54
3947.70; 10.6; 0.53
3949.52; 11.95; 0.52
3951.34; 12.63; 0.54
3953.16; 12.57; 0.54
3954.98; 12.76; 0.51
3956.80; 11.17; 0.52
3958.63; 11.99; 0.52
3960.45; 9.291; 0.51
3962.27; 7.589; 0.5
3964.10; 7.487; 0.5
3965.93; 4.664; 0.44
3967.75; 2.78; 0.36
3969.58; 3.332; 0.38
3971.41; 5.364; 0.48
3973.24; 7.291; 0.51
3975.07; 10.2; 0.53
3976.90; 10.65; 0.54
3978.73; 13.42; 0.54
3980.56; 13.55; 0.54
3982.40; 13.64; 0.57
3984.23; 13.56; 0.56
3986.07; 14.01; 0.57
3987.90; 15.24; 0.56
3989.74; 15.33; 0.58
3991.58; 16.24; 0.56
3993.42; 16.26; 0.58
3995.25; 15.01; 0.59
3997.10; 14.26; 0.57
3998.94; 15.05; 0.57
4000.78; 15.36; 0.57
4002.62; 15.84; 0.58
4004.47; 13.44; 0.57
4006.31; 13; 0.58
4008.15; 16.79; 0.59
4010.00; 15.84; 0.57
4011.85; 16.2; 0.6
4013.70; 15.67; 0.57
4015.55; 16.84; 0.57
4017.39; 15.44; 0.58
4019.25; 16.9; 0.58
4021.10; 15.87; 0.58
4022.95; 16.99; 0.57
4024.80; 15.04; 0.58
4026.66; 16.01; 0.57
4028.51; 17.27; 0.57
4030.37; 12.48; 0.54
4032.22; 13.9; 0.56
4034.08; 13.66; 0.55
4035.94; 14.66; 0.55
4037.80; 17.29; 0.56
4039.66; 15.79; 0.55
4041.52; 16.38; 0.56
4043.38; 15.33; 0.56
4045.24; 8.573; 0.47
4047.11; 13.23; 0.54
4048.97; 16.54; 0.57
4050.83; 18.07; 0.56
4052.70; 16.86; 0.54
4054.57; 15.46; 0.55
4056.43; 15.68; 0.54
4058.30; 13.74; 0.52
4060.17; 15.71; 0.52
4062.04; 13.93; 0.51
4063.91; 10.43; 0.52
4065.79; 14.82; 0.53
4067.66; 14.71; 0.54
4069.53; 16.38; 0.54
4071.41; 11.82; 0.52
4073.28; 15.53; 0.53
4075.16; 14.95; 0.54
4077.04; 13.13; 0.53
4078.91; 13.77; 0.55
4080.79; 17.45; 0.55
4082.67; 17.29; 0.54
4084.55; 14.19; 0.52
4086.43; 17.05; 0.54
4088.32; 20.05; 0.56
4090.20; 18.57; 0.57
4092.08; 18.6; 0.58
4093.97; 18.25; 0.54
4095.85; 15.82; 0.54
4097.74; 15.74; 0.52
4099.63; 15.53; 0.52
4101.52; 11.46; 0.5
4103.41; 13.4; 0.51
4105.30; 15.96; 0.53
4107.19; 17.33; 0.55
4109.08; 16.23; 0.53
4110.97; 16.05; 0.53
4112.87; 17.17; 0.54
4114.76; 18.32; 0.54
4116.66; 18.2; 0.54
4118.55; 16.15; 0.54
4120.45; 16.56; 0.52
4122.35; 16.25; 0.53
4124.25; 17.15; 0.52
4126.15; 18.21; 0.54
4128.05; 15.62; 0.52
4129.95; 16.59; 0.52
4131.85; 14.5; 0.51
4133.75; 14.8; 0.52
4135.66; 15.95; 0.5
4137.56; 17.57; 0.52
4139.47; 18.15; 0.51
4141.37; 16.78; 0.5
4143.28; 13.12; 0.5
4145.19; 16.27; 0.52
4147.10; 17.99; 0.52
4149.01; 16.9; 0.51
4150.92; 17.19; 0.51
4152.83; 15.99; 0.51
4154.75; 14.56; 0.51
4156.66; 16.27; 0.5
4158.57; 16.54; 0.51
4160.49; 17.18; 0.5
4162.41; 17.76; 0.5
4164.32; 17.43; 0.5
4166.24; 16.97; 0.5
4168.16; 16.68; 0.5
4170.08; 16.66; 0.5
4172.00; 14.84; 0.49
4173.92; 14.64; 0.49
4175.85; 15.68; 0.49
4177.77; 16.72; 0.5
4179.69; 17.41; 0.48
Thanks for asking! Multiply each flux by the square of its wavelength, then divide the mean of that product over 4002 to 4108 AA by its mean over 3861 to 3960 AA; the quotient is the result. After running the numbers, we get 1.7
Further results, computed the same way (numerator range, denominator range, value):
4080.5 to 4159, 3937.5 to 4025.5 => 1.44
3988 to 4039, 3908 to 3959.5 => 1.69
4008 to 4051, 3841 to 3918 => 1.65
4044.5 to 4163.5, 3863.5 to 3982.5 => 1.86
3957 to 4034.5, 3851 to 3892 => 1.56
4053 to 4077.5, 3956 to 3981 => 1.81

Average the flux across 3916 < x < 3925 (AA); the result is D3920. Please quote 10.4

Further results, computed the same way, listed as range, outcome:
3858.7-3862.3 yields 5.86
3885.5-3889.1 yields 6.62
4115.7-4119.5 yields 17.2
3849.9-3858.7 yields 8.87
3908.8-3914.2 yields 14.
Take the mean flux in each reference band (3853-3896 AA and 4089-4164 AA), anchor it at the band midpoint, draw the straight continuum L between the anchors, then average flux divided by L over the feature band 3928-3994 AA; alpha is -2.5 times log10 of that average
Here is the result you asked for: 0.24 mag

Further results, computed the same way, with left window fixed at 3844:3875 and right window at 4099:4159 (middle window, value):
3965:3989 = 0.243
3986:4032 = -0.180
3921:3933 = 0.479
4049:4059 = -0.130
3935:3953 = 0.287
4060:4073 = 0.049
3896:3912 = -0.098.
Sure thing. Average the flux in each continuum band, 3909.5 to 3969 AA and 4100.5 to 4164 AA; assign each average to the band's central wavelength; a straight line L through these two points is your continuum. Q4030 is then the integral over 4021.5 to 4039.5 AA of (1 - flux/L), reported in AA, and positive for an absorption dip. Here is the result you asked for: -4.2 AA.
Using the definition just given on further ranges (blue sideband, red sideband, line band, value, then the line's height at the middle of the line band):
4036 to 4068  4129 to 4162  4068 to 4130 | -2.44 AA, 15.6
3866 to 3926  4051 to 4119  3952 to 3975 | 7.66 AA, 12.3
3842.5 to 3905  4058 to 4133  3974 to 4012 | -4.09 AA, 12.9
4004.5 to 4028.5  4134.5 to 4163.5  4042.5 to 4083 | 3.60 AA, 16.1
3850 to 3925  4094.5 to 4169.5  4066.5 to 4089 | -0.80 AA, 14.9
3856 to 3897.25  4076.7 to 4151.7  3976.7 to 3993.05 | -2.24 AA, 12.5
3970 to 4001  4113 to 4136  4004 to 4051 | -3.97 AA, 14.1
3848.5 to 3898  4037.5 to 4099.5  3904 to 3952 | 7.84 AA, 11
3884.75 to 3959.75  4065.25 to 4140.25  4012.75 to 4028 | -3.38 AA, 13.2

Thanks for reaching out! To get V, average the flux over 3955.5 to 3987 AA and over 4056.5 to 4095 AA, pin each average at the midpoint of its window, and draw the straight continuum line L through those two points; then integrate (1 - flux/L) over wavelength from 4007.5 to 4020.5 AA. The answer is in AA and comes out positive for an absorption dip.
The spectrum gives -4.7 AA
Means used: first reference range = 9.46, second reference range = 15.5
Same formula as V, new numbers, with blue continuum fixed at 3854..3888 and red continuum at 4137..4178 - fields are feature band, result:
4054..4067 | -0.4 AA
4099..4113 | -0.2 AA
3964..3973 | 5.3 AA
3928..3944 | 8.0 AA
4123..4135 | -0.4 AA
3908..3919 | -3.5 AA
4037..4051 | -1.7 AA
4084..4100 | -2.8 AA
